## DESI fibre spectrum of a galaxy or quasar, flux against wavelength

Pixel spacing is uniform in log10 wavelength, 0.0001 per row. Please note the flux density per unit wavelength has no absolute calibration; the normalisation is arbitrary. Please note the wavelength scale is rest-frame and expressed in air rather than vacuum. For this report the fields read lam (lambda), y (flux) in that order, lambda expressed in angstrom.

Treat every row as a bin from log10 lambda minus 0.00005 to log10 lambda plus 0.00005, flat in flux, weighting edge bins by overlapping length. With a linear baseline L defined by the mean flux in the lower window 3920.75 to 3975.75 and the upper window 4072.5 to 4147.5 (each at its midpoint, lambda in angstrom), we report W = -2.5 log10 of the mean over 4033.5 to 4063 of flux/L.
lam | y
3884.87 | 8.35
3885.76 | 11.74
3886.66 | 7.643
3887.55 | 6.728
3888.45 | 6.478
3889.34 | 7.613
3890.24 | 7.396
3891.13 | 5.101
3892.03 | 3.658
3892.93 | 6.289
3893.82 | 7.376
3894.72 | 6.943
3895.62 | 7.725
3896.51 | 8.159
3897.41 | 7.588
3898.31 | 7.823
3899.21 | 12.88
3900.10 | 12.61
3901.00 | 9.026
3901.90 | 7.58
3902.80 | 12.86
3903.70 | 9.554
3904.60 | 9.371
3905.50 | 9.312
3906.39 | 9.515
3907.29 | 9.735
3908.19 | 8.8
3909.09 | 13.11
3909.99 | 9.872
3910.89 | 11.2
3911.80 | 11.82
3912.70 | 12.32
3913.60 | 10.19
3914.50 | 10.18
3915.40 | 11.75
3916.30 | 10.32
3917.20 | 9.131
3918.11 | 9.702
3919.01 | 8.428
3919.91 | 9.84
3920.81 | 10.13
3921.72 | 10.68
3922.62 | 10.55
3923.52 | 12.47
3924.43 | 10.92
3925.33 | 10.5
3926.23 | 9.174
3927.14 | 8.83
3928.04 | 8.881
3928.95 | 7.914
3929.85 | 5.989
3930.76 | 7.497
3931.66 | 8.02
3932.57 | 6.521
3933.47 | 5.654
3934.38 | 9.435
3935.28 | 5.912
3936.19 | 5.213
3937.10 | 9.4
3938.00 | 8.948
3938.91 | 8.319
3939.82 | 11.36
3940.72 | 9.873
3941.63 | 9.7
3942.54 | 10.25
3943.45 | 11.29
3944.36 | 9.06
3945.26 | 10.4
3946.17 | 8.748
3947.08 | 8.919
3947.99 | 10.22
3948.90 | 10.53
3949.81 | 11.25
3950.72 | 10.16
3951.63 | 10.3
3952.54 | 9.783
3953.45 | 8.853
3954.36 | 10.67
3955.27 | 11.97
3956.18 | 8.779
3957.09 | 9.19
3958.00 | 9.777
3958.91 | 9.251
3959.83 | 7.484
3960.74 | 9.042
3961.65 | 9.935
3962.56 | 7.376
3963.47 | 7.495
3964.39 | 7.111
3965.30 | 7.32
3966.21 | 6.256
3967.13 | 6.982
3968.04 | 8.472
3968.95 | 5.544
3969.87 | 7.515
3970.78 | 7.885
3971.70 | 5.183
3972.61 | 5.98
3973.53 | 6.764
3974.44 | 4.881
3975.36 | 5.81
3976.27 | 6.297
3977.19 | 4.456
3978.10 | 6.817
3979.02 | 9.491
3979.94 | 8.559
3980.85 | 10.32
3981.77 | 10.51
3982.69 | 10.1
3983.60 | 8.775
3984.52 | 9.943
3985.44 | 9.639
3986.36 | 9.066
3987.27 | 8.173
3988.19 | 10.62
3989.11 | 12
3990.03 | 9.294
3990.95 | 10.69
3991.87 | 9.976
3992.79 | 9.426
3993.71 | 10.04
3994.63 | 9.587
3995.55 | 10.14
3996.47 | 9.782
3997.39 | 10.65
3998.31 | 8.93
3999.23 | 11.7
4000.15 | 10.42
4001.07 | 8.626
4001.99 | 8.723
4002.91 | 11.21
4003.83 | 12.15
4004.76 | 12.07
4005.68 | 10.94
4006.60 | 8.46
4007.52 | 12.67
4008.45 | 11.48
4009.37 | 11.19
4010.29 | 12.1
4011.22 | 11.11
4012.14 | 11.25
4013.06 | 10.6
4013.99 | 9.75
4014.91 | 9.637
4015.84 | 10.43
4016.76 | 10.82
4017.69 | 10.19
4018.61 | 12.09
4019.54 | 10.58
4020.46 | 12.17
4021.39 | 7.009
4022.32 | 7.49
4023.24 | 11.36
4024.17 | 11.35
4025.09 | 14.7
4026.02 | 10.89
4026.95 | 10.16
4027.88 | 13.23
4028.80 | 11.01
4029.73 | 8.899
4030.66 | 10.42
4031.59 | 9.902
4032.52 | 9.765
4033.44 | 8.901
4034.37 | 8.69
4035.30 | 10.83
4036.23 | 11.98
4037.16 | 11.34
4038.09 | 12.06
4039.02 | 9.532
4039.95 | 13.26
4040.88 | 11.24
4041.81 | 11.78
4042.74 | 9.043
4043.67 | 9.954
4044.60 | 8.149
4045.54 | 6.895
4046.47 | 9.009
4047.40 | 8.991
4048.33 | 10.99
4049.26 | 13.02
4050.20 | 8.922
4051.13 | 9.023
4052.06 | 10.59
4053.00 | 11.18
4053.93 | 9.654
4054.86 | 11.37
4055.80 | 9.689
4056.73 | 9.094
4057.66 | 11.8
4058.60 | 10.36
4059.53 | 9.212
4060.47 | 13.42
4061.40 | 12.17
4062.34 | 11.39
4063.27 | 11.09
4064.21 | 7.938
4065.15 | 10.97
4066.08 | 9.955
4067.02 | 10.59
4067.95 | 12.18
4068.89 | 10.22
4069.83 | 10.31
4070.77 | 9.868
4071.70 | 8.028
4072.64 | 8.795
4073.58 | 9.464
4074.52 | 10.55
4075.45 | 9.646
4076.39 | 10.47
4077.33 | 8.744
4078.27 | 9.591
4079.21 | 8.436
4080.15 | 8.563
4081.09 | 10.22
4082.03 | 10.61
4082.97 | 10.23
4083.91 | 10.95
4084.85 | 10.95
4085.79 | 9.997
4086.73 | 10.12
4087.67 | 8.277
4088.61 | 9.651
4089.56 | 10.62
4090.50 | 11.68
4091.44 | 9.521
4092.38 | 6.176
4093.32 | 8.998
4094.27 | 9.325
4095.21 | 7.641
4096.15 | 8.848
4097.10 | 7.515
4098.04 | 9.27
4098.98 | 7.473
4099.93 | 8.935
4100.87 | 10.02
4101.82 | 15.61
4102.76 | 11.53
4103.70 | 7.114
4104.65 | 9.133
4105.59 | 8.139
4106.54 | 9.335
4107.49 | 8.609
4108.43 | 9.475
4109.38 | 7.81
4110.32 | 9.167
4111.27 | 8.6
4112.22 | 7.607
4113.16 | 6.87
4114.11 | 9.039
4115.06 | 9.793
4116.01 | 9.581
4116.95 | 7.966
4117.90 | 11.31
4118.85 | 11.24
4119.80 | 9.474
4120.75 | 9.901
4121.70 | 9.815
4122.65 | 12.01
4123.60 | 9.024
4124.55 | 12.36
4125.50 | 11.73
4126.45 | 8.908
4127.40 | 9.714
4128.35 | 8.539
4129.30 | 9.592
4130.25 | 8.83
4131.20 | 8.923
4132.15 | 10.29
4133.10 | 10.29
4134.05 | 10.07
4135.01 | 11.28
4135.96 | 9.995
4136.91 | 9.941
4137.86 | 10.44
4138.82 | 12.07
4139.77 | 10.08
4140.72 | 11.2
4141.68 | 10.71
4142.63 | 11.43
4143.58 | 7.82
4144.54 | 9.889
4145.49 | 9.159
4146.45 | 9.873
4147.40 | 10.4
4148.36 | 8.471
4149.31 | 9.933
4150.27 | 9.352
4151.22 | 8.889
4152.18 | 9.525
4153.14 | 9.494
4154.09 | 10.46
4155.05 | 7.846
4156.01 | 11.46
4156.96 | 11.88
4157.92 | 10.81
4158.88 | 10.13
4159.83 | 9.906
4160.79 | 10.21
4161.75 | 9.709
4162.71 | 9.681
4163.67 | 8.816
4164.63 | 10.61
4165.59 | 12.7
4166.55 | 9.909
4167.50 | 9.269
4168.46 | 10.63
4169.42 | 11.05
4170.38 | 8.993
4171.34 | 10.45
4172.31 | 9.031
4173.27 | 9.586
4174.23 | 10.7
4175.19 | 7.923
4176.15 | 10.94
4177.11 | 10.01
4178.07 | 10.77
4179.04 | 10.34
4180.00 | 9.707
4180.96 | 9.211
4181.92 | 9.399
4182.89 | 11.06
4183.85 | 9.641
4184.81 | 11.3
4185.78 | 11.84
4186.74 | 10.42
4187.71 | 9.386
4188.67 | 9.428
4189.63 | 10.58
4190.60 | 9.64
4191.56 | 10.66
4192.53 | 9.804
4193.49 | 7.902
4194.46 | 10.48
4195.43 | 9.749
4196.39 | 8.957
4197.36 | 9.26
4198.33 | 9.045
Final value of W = -0.13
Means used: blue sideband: 8.65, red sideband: 9.66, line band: 10.5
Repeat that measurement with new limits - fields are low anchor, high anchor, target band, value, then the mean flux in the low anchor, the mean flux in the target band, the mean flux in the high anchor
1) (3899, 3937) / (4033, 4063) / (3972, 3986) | 0.258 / 9.58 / 7.87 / 10.4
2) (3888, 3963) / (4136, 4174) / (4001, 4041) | -0.126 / 9.24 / 10.8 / 10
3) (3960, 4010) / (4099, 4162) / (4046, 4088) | -0.080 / 8.94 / 10.2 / 9.81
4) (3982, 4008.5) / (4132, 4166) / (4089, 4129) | 0.080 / 10.2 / 9.42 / 10.1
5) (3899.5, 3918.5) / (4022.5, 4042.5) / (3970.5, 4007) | 0.180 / 10.4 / 9.11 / 10.9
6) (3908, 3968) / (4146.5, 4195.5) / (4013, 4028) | -0.118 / 9.34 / 10.7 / 10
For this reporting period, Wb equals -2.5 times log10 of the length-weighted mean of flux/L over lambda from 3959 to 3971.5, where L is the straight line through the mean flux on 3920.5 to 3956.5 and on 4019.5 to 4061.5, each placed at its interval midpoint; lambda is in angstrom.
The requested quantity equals 0.26 mag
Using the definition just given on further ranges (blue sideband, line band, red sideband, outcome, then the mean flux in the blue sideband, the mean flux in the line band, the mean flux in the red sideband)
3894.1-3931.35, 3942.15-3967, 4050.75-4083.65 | 0.07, 9.76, 9.28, 10.2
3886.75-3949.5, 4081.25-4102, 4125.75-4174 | 0.02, 9.12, 9.58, 9.98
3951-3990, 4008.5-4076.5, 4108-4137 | -0.17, 8.36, 10.4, 9.65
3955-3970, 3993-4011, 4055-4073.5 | -0.17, 8.17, 10.6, 10.4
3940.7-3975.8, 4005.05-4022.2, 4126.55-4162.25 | -0.18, 8.6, 10.6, 9.95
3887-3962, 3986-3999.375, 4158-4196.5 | -0.06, 9.23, 9.97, 10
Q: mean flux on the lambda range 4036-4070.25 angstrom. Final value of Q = 10.5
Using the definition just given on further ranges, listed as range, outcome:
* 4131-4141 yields 10.4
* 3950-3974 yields 8.3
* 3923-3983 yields 8.53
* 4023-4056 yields 10.5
